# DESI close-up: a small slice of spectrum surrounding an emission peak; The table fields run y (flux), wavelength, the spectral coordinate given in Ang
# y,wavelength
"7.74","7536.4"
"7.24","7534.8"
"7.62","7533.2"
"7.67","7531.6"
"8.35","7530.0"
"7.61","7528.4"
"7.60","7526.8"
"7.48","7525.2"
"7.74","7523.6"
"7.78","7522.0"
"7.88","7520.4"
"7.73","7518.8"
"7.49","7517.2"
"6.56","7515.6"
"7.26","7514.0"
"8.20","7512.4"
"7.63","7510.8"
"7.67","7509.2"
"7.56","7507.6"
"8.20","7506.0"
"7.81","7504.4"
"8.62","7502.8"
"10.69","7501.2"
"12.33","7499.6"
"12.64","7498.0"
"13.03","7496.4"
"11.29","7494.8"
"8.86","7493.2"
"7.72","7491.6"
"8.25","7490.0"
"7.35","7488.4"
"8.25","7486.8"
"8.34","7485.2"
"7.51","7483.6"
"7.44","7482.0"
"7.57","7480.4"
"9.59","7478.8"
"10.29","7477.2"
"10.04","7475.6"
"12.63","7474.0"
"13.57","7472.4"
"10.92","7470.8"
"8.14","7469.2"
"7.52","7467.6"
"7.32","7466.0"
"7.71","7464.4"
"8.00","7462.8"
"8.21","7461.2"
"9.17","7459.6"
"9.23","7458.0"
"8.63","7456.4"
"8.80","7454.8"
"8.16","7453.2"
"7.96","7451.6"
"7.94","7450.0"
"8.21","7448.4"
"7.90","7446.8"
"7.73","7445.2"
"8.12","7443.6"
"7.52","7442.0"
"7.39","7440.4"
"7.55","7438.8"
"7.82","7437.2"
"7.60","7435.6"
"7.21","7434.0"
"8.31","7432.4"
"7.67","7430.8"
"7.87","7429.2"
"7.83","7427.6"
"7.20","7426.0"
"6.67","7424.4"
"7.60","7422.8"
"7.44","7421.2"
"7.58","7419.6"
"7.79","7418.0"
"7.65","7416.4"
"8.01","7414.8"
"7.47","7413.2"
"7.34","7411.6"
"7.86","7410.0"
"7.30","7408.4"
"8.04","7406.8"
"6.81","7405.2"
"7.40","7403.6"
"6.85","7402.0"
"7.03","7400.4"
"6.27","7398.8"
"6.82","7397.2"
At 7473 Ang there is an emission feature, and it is Halpha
